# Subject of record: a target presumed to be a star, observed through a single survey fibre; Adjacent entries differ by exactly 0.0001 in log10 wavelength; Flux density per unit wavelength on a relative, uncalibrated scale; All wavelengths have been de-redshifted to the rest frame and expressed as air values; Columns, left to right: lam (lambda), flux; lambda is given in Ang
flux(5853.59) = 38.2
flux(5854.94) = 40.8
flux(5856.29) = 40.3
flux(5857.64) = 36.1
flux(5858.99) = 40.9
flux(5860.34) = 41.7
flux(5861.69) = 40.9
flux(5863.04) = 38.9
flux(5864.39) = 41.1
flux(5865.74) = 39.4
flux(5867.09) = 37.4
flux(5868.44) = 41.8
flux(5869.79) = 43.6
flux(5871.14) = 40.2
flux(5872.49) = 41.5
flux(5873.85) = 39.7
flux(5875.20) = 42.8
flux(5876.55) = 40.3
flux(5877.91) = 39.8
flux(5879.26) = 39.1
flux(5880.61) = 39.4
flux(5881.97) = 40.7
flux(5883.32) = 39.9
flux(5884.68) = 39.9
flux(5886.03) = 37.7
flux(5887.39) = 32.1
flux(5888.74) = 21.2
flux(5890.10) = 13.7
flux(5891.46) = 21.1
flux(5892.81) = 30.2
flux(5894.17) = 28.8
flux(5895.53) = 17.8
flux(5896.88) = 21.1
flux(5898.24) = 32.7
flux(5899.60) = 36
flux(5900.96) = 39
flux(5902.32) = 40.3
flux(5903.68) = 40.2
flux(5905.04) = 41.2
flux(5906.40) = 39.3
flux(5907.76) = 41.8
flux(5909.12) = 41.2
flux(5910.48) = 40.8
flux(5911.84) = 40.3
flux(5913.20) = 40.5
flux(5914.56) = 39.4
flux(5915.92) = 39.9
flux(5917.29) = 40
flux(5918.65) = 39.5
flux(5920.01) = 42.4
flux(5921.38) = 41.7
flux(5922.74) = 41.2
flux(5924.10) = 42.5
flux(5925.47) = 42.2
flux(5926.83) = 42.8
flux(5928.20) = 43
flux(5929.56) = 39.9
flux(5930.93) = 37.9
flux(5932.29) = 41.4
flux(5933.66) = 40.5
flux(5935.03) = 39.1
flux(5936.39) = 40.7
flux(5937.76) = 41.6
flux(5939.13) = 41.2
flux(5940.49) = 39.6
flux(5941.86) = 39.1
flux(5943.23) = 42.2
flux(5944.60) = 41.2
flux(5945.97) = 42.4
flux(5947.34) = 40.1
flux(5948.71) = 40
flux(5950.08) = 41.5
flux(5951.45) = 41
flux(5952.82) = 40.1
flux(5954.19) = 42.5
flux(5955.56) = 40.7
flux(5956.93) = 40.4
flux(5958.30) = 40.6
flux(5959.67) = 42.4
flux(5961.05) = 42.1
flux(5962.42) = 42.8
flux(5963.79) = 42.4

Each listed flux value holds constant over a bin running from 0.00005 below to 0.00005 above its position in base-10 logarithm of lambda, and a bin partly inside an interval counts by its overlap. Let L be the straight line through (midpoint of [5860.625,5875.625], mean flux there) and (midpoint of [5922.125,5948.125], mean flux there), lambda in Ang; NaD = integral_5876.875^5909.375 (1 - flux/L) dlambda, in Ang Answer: 5.48 Ang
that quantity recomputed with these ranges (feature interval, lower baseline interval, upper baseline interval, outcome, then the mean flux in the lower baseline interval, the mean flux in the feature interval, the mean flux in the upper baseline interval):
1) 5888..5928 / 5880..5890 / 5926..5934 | 2.3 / 34.5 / 35.9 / 41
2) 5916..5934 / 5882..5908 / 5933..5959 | -1.8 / 32.4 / 41.1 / 40.8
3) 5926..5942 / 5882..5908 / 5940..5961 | -0.9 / 32.4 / 40.6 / 41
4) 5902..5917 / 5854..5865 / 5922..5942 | 0.1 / 40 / 40.4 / 40.9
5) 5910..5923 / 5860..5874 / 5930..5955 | 0.0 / 40.6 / 40.5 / 40.7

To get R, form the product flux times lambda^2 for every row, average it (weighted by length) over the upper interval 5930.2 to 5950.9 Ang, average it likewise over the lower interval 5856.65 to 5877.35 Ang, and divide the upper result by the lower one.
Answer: 1.0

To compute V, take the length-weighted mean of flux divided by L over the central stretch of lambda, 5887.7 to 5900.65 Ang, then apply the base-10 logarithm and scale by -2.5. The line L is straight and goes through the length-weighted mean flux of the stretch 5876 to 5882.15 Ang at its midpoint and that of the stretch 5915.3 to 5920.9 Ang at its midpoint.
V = 0.496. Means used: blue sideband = 39.8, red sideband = 40.4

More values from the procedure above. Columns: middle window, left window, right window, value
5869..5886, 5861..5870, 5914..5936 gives -0.002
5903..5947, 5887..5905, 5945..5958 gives -0.163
